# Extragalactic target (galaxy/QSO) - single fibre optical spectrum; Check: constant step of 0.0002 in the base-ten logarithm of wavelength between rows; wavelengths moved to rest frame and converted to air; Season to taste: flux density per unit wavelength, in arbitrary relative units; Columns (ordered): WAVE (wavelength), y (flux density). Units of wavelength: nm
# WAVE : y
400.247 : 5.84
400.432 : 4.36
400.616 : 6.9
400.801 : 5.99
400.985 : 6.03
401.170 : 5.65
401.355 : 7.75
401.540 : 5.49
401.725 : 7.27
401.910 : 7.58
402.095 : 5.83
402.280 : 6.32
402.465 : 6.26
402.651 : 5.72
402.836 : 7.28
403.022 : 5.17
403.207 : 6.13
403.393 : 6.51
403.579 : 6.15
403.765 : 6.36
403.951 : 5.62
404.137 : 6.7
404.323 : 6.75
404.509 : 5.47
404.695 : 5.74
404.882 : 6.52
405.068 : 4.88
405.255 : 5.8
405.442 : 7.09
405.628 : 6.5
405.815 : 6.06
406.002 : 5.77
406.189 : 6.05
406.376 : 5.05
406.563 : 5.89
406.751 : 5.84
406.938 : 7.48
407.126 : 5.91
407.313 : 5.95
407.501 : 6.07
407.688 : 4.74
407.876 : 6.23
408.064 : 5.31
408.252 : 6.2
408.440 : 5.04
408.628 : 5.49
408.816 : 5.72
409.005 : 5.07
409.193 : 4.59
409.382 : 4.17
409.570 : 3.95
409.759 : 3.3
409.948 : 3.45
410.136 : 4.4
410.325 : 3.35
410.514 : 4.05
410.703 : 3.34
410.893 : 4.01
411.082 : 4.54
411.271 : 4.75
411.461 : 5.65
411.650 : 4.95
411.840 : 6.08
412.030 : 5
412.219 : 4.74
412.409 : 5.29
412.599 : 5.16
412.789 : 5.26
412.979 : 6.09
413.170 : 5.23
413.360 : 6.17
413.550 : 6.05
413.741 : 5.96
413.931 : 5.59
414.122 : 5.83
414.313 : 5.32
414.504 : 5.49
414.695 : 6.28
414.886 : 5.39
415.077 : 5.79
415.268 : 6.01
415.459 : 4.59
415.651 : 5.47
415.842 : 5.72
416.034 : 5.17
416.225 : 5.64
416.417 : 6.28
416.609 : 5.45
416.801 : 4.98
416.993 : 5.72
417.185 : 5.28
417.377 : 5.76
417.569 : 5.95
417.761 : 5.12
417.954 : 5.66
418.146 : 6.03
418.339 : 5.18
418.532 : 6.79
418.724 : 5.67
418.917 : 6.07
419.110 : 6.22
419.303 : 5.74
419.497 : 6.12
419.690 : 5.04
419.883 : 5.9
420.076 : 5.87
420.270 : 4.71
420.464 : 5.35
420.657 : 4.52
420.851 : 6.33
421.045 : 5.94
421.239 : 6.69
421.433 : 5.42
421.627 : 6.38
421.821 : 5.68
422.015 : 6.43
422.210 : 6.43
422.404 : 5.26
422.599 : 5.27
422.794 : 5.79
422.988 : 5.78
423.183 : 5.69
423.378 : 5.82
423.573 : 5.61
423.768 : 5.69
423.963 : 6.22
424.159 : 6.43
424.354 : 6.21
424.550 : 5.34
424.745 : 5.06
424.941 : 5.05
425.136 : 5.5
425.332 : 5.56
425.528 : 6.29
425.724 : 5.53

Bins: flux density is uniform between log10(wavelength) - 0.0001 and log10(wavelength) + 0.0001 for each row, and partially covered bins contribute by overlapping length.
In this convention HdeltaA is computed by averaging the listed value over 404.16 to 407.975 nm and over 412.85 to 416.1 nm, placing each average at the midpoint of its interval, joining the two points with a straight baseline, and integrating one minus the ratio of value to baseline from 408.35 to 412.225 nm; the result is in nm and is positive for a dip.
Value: 0.849 nm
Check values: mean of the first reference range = 6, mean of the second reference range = 5.65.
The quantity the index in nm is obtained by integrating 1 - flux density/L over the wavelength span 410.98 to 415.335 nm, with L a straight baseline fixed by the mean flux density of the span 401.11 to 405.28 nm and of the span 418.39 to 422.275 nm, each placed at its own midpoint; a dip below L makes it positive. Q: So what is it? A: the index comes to 0.367 nm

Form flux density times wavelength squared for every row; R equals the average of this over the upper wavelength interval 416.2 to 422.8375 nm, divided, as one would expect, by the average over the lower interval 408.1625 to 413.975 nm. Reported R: 1.21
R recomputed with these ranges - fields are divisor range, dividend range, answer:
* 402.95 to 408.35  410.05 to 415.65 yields 0.90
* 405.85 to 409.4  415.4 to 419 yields 1.04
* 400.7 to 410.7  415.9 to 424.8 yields 1.08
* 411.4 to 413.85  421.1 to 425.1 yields 1.11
